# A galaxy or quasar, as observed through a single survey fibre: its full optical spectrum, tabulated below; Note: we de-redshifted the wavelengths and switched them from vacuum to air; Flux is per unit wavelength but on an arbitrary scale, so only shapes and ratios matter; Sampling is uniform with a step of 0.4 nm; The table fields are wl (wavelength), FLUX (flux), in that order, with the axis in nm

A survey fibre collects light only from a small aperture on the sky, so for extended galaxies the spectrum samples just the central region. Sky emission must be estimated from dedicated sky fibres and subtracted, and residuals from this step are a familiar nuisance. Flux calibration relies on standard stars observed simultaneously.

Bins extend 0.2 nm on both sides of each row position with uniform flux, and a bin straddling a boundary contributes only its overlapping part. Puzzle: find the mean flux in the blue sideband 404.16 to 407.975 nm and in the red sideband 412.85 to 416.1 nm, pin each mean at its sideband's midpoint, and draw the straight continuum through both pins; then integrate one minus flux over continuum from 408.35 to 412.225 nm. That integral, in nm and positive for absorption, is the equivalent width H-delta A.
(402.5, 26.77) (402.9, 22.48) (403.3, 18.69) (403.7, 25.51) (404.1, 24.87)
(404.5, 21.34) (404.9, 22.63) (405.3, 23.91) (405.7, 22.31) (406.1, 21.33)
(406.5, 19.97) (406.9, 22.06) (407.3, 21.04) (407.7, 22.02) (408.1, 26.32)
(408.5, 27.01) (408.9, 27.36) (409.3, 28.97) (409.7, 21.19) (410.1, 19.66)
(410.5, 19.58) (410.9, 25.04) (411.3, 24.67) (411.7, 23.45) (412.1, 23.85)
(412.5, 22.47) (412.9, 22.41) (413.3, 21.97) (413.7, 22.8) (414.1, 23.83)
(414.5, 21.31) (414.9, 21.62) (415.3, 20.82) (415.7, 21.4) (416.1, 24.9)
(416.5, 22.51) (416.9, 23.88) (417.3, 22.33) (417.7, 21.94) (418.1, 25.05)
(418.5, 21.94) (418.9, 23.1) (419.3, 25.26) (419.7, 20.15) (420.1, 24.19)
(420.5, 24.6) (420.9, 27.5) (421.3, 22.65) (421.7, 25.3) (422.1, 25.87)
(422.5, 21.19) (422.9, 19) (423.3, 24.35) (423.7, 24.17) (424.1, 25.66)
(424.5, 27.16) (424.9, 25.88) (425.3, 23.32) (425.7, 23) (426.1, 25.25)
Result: -0.34 nm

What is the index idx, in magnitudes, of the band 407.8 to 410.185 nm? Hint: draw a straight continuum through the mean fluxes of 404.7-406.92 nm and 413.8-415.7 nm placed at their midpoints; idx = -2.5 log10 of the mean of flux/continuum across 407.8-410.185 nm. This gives -0.149 mag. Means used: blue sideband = 22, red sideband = 21.9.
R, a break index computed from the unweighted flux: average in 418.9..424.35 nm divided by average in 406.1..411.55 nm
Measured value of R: 1.0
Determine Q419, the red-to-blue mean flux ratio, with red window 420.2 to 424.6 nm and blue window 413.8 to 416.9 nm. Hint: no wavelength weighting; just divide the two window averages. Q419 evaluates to 1.1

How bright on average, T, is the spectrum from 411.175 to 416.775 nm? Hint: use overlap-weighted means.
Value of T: 22.7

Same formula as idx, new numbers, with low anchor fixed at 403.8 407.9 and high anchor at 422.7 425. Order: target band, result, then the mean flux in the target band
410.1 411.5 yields 0.009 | 22.6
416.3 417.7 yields 0.035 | 22.8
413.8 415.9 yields 0.068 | 21.8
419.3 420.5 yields 0.035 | 23.1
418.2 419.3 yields 0.022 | 23.2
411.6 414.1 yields 0.007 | 22.9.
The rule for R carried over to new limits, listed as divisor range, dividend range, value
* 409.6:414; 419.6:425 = 1.07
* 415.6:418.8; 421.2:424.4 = 1.03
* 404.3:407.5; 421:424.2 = 1.08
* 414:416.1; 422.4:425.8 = 1.08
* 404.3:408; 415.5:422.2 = 1.08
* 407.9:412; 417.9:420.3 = 0.96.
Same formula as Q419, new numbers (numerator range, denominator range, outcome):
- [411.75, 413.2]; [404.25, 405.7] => 1.01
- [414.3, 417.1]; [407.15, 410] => 0.90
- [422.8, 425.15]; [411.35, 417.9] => 1.09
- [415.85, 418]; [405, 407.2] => 1.06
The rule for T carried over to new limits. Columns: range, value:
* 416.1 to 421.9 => 23.6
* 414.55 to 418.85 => 22.6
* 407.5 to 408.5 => 24.7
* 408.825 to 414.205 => 23.3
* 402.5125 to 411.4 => 23.1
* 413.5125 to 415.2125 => 22.3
